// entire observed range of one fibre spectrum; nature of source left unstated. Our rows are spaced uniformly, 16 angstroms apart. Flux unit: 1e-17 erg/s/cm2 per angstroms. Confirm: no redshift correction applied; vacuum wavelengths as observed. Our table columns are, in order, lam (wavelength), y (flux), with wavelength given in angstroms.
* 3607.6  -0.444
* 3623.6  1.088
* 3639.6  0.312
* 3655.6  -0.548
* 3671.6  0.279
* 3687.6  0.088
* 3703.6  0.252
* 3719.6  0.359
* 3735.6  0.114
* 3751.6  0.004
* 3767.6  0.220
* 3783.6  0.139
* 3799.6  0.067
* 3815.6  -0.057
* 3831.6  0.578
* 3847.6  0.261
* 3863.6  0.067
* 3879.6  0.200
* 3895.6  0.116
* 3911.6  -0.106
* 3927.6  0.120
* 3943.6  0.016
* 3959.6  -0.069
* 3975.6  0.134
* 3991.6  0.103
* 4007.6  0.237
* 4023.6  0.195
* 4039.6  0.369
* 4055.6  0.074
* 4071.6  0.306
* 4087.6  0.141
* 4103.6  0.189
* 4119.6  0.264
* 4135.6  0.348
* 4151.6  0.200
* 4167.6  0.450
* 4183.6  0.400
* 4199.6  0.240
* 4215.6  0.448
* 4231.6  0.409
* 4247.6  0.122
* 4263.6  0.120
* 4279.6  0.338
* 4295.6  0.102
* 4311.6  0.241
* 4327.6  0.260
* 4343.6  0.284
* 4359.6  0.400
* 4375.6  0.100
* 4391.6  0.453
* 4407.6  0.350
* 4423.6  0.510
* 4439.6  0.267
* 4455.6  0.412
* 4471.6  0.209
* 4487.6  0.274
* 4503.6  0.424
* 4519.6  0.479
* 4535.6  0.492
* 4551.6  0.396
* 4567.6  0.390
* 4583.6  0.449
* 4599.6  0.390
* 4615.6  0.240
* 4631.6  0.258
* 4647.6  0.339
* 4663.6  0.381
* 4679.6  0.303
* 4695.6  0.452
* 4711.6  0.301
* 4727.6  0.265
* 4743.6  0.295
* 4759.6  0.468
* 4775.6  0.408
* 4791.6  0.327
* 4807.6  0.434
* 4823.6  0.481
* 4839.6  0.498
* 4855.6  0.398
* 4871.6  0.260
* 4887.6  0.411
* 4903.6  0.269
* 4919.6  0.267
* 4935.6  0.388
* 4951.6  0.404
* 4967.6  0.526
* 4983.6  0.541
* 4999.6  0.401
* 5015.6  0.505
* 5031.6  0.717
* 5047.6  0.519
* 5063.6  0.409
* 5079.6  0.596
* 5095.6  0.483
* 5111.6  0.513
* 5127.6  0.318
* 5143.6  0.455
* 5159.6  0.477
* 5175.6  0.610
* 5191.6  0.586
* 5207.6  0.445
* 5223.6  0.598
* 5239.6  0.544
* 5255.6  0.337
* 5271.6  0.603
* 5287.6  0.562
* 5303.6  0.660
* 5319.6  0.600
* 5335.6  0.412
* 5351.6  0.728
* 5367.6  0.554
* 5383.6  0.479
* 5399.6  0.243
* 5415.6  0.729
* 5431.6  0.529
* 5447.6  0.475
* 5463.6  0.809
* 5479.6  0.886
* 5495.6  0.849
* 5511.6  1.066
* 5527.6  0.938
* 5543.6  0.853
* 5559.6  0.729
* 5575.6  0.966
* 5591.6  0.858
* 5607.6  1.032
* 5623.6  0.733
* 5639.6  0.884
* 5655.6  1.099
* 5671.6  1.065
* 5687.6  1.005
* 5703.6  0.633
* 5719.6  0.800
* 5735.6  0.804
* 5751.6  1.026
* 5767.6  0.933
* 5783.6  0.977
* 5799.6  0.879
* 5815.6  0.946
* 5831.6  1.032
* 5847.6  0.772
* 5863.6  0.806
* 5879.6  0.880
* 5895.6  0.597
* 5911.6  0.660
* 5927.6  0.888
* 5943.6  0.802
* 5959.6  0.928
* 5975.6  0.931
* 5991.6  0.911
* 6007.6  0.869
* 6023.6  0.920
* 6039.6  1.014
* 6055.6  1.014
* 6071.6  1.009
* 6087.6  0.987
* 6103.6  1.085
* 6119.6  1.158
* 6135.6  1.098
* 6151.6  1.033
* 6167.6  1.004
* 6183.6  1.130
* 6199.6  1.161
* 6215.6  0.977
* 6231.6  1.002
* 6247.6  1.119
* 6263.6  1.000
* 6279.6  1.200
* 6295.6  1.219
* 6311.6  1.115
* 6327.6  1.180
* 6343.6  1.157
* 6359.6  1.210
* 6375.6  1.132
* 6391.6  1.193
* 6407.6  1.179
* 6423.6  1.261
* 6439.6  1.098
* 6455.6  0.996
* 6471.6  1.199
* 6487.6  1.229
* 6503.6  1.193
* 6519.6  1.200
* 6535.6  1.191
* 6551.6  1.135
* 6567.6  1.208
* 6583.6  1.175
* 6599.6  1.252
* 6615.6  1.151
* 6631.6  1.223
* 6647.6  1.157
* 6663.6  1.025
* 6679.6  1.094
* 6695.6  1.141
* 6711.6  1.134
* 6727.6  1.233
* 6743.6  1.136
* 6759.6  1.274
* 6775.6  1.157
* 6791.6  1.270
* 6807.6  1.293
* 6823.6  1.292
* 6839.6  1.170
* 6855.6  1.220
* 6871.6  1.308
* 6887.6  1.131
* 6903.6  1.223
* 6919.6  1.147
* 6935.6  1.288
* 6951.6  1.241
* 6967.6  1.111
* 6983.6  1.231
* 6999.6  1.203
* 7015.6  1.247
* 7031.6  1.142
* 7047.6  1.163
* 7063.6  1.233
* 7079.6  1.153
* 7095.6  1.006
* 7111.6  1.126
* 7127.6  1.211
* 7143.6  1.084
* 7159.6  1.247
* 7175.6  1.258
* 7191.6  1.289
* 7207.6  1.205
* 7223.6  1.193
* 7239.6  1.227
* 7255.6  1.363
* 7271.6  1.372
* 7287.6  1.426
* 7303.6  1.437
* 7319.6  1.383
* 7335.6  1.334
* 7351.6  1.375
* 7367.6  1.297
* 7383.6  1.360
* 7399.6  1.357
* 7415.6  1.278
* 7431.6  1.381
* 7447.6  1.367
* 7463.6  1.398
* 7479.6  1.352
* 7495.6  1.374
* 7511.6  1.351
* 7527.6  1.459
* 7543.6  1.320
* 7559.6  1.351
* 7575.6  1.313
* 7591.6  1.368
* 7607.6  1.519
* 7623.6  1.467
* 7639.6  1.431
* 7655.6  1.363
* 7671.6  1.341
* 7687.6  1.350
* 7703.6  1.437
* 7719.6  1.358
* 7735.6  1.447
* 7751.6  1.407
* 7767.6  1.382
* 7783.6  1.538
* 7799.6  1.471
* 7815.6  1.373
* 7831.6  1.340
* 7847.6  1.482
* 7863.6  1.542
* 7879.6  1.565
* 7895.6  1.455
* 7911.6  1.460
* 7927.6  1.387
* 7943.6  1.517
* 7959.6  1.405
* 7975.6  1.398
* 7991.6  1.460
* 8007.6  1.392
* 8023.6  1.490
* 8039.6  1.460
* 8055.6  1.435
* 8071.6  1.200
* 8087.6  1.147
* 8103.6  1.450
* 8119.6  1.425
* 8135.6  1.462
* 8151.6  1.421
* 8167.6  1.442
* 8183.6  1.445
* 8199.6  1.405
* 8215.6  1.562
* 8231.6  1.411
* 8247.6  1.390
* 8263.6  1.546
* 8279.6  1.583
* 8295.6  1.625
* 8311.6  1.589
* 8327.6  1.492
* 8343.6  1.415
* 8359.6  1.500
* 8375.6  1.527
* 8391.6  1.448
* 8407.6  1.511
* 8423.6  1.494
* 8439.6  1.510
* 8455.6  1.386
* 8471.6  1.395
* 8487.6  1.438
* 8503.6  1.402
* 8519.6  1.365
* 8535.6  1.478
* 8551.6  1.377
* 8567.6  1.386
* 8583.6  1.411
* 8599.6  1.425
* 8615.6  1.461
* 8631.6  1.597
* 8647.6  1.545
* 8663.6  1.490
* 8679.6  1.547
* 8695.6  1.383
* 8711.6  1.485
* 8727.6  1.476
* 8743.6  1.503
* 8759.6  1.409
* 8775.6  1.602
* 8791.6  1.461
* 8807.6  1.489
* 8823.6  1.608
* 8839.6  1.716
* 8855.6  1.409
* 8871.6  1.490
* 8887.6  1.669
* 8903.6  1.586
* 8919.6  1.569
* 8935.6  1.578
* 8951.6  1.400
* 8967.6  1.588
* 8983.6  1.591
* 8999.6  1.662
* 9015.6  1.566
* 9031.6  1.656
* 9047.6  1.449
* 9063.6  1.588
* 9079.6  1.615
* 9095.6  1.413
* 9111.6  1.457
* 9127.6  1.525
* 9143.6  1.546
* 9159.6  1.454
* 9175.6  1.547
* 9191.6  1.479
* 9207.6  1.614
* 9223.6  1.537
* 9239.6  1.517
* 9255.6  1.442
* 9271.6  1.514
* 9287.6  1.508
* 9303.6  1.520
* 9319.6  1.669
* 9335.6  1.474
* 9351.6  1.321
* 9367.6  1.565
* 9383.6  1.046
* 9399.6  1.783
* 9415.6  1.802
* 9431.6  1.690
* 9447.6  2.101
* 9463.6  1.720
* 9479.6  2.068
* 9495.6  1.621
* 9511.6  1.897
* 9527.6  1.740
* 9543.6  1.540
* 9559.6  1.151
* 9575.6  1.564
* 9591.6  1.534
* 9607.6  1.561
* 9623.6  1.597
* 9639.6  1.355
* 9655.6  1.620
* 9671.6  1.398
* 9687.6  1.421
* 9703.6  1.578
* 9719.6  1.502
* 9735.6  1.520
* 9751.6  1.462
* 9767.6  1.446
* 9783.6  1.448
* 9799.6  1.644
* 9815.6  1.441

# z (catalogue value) 0.37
